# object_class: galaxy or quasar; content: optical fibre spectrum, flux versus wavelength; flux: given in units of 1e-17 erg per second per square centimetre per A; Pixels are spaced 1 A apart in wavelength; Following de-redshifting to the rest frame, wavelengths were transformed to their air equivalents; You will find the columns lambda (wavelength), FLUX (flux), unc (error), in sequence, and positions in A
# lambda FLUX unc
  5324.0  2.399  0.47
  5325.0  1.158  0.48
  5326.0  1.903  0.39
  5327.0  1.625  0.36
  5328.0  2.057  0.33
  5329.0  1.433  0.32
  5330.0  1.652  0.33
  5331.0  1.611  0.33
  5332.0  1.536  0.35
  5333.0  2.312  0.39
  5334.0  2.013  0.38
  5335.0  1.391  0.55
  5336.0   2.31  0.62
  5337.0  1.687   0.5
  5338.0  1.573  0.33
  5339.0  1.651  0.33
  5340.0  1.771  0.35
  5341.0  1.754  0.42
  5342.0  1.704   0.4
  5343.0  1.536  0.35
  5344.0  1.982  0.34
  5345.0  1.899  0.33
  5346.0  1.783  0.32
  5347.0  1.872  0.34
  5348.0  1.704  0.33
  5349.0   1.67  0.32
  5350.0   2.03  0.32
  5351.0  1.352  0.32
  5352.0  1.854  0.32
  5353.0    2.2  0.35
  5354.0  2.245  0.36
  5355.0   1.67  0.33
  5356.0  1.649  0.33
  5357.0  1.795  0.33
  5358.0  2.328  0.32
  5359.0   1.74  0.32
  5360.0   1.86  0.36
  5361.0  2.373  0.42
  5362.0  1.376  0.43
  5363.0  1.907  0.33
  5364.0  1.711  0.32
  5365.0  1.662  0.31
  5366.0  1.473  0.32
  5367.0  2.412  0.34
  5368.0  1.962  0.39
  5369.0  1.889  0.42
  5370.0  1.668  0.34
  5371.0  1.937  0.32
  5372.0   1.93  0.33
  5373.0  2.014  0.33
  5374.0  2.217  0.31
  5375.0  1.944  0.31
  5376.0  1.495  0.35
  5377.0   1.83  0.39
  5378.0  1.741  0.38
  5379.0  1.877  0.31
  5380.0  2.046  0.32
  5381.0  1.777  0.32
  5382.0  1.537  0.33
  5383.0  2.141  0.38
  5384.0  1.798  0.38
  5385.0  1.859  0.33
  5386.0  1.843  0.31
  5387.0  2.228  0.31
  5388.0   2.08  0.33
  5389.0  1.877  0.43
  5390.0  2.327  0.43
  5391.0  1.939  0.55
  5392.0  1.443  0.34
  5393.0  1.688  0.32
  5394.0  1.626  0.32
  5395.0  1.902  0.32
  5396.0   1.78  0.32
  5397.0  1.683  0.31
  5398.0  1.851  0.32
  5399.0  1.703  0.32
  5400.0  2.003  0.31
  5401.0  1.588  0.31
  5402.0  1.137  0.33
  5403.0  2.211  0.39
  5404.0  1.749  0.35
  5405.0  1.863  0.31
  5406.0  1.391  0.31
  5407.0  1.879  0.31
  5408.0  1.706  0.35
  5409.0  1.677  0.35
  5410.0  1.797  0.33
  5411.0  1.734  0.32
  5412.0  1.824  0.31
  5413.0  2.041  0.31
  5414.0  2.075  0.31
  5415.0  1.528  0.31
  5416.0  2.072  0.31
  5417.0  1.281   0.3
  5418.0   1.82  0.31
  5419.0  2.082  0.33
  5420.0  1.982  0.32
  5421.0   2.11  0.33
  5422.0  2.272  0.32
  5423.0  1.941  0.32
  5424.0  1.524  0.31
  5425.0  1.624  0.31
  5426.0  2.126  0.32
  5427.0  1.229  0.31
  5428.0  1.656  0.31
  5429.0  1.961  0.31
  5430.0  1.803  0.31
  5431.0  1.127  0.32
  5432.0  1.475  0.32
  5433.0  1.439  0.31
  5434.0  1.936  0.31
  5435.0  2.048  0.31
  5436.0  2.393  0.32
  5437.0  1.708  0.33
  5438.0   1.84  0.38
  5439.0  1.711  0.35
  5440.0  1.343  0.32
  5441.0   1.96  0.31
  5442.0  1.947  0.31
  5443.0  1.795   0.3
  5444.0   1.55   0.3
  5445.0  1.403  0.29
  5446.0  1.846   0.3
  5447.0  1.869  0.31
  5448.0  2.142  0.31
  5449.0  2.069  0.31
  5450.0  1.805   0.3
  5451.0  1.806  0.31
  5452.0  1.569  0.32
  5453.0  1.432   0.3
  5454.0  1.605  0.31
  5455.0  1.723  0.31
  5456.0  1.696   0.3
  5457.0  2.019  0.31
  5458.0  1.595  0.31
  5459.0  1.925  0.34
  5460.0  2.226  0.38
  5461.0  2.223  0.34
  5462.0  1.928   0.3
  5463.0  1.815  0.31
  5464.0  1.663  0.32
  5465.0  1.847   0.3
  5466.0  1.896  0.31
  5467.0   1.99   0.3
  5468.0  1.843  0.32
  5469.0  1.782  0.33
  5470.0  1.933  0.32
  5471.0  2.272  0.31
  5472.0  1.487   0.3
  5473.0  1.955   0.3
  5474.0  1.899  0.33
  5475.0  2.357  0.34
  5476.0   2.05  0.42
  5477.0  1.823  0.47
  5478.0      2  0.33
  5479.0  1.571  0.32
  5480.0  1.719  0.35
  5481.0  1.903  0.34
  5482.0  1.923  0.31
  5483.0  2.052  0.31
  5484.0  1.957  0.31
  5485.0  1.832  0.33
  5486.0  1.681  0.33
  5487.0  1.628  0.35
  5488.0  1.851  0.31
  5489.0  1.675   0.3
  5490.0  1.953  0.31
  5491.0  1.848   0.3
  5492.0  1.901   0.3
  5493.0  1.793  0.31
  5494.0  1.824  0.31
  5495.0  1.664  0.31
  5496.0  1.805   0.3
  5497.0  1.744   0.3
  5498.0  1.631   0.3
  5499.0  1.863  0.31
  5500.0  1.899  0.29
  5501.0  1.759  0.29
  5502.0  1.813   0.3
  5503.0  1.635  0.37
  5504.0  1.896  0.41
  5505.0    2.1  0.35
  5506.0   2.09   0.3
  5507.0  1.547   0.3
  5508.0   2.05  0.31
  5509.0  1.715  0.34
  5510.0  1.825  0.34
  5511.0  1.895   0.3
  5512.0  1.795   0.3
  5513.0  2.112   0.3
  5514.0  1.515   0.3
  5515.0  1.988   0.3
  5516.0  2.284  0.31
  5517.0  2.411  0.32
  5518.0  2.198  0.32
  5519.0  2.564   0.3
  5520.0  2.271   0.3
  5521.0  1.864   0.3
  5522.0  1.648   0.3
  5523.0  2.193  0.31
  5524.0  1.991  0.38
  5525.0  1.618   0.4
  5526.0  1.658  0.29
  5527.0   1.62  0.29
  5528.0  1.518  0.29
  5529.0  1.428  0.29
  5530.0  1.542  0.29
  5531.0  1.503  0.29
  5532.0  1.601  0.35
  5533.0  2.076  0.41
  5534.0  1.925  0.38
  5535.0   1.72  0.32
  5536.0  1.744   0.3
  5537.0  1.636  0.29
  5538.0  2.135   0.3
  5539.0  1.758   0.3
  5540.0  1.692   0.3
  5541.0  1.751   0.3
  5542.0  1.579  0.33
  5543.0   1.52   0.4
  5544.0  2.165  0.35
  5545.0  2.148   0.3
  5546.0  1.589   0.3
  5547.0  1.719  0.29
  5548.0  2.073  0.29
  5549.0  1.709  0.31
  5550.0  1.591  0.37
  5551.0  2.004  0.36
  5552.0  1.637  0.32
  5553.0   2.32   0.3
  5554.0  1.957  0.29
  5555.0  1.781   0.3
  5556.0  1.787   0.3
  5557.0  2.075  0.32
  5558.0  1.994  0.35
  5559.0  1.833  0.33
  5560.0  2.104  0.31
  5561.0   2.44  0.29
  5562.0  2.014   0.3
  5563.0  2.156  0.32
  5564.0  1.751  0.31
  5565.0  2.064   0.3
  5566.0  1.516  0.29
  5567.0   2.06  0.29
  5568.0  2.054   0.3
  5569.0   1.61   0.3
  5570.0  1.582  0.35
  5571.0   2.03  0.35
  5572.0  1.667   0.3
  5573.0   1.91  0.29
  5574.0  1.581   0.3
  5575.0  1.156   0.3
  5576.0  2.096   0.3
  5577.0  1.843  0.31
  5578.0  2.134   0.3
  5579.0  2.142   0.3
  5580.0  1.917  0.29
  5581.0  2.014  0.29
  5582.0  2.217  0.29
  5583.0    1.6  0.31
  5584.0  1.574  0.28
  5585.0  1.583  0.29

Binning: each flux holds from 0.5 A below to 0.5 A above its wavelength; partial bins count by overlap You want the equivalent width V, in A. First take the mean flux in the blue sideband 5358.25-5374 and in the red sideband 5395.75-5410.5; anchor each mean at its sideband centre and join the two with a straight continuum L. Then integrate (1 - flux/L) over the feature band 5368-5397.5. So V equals -0.9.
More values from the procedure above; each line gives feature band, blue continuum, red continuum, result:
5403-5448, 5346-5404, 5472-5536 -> 1.6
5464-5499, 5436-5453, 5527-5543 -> -2.1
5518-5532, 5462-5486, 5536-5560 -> 0.4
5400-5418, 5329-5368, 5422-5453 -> 0.3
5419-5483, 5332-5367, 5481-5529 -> 0.8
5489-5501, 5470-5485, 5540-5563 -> 0.7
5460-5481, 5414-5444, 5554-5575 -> -1.1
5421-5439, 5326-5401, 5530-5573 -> 0.6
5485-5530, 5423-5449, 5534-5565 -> -0.5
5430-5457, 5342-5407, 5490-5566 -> 1.5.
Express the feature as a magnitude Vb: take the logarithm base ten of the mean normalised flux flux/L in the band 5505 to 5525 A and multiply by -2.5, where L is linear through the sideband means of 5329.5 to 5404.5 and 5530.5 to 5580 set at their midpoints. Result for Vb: -0.08 mag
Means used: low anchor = 1.83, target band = 1.99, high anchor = 1.86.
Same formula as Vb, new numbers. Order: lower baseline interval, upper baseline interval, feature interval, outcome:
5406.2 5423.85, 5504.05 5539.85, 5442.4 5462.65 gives 0.029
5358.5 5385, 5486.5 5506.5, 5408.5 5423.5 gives -0.022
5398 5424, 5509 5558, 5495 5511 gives 0.014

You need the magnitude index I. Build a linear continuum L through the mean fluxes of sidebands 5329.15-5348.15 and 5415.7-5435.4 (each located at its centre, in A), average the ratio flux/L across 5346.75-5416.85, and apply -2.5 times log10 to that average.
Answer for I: -0.040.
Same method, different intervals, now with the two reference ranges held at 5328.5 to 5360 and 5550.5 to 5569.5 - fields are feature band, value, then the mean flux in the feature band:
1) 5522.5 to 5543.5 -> 0.126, 1.72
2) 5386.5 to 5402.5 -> 0.018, 1.8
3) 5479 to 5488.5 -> 0.044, 1.82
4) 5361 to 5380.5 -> -0.025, 1.86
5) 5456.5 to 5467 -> -0.019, 1.92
